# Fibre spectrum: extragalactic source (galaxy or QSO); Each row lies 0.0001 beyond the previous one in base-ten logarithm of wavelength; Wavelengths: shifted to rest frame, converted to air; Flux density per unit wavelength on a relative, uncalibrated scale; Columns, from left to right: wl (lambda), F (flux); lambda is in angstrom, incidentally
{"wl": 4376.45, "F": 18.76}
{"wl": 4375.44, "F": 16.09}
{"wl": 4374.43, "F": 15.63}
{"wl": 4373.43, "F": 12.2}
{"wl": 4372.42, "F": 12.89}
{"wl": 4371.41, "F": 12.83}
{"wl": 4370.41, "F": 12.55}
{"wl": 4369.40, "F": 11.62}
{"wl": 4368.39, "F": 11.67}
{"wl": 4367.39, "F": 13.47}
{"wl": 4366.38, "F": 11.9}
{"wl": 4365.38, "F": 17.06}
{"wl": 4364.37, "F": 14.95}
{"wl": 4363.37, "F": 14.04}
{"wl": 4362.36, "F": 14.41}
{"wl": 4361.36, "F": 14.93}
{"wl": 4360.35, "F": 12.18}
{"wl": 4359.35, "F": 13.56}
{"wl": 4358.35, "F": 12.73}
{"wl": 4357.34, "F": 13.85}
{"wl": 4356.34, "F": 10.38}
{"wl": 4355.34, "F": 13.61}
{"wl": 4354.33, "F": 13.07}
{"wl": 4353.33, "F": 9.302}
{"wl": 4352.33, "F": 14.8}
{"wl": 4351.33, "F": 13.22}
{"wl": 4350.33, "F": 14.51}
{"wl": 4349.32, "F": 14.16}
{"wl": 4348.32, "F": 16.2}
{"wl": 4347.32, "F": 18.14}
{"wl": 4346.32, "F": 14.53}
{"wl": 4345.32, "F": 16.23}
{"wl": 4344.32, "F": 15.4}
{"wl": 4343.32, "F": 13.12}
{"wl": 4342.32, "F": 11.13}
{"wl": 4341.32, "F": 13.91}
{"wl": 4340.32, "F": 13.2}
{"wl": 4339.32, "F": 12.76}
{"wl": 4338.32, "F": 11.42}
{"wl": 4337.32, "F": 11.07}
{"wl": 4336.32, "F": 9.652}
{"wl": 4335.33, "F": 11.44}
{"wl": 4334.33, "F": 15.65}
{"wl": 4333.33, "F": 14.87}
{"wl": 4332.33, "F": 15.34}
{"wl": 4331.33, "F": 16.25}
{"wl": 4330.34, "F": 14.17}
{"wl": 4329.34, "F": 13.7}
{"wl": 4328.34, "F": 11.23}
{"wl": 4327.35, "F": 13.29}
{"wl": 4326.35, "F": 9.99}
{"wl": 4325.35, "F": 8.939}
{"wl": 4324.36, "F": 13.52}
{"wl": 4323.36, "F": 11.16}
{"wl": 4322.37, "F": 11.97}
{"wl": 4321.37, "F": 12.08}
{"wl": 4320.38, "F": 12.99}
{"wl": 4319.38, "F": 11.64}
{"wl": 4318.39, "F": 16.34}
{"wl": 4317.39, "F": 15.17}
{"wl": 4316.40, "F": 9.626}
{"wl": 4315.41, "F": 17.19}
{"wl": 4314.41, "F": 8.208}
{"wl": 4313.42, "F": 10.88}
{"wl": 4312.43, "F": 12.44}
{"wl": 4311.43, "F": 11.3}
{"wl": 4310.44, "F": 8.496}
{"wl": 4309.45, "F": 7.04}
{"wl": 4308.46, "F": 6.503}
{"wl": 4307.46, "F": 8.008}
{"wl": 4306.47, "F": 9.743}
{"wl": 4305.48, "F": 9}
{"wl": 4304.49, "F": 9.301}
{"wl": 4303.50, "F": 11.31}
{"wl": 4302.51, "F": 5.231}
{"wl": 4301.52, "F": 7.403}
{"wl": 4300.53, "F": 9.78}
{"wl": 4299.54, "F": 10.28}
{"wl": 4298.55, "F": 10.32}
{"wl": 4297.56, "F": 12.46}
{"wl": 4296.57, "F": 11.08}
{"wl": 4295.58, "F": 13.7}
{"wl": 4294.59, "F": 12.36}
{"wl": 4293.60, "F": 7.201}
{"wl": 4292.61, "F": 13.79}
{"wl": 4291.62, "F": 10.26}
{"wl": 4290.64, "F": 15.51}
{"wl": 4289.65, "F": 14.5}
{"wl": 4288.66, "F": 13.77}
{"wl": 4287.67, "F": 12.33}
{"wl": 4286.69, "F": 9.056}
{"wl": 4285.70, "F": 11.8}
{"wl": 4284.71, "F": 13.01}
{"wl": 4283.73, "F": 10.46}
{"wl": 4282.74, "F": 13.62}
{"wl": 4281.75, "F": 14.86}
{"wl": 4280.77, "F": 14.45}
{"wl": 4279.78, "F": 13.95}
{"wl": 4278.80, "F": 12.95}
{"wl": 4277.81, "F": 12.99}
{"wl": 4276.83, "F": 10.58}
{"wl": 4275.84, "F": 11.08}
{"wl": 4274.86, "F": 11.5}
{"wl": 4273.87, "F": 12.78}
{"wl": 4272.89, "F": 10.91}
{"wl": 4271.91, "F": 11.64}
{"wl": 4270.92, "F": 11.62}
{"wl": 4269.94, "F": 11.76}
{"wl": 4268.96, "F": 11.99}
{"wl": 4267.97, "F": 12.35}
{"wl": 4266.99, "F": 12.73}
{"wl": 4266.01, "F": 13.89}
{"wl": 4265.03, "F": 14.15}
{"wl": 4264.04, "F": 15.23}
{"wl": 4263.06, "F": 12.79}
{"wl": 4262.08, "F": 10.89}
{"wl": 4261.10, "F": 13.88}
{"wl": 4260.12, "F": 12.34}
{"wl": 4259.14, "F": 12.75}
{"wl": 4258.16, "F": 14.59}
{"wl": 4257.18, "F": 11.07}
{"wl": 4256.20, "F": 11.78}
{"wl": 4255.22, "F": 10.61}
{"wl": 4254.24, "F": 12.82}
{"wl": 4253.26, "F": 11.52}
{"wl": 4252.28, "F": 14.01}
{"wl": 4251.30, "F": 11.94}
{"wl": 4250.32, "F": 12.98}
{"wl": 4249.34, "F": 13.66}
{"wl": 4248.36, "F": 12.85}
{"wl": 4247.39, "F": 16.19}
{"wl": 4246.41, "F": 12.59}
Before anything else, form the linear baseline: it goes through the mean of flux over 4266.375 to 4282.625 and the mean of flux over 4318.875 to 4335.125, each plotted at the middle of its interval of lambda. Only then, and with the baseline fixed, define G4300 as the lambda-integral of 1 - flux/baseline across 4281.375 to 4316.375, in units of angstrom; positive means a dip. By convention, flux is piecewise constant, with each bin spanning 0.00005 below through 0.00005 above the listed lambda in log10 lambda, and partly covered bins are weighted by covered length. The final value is 4.8 angstrom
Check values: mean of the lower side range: 12.4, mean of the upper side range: 12.9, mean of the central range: 10.9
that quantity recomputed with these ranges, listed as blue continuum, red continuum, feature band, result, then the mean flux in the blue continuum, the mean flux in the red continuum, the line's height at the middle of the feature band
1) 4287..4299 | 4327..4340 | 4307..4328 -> 2.5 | 12.2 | 13.1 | 12.8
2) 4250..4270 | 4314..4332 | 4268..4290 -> 0.6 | 12.7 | 12.7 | 12.7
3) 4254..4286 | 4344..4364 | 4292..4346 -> 6.9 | 12.5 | 14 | 13.4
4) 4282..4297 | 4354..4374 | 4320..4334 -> -0.2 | 12.2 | 13.2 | 12.7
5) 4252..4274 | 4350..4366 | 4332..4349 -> -0.5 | 12.5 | 13.5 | 13.3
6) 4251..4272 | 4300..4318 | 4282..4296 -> -1.6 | 12.6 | 9.86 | 11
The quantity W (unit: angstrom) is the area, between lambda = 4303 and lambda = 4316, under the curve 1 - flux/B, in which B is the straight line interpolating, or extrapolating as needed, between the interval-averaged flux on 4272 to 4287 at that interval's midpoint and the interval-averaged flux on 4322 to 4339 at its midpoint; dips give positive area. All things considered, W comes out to 2.6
